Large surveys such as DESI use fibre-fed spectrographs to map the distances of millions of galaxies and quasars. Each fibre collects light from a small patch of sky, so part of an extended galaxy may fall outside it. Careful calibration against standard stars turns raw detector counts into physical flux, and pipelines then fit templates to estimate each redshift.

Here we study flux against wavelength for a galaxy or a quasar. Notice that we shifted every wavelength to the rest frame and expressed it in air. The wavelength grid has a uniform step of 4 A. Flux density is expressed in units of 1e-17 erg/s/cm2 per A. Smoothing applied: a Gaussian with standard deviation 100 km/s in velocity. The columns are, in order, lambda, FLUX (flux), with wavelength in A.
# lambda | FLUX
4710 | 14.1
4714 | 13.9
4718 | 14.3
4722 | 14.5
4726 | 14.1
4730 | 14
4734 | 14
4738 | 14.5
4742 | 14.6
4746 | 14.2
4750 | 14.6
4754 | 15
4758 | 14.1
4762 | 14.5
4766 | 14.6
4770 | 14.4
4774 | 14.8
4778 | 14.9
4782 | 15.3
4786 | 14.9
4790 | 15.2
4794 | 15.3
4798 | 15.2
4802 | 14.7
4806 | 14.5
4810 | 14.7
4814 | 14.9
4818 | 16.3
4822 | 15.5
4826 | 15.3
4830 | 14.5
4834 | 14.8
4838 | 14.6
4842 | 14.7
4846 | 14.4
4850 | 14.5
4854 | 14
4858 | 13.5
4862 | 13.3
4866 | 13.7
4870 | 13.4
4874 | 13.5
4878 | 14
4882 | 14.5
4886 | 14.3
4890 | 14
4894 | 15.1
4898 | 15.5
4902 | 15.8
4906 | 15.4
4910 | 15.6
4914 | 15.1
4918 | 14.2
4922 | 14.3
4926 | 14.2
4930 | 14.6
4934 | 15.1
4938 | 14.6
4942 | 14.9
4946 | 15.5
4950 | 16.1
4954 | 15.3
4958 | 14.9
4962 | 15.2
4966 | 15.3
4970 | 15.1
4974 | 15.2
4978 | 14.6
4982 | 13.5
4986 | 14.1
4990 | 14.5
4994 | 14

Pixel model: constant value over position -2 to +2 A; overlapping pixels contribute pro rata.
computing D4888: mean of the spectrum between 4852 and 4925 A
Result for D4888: 14.4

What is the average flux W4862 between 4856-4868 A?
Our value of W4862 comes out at 13.5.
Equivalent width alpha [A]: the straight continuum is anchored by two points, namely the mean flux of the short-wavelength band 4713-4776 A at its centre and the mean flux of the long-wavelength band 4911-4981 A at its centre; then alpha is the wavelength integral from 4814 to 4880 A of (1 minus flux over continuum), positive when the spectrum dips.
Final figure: 1.2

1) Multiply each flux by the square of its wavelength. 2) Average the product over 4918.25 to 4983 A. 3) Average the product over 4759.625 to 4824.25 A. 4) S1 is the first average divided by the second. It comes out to 1.06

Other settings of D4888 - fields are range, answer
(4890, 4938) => 14.9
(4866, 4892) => 13.9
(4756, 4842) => 14.9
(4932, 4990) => 14.9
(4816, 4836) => 15.3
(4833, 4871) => 14.1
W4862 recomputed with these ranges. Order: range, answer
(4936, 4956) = 15.3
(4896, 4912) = 15.6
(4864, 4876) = 13.5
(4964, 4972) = 15.2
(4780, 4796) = 15.2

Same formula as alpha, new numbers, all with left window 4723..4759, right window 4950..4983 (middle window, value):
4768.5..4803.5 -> -1.2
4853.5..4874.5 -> 1.7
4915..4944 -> 0.6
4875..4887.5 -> 0.5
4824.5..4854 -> 0.0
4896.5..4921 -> -0.6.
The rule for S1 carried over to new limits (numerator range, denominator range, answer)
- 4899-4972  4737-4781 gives 1.11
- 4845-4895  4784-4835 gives 0.95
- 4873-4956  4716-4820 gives 1.07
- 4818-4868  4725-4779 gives 1.04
